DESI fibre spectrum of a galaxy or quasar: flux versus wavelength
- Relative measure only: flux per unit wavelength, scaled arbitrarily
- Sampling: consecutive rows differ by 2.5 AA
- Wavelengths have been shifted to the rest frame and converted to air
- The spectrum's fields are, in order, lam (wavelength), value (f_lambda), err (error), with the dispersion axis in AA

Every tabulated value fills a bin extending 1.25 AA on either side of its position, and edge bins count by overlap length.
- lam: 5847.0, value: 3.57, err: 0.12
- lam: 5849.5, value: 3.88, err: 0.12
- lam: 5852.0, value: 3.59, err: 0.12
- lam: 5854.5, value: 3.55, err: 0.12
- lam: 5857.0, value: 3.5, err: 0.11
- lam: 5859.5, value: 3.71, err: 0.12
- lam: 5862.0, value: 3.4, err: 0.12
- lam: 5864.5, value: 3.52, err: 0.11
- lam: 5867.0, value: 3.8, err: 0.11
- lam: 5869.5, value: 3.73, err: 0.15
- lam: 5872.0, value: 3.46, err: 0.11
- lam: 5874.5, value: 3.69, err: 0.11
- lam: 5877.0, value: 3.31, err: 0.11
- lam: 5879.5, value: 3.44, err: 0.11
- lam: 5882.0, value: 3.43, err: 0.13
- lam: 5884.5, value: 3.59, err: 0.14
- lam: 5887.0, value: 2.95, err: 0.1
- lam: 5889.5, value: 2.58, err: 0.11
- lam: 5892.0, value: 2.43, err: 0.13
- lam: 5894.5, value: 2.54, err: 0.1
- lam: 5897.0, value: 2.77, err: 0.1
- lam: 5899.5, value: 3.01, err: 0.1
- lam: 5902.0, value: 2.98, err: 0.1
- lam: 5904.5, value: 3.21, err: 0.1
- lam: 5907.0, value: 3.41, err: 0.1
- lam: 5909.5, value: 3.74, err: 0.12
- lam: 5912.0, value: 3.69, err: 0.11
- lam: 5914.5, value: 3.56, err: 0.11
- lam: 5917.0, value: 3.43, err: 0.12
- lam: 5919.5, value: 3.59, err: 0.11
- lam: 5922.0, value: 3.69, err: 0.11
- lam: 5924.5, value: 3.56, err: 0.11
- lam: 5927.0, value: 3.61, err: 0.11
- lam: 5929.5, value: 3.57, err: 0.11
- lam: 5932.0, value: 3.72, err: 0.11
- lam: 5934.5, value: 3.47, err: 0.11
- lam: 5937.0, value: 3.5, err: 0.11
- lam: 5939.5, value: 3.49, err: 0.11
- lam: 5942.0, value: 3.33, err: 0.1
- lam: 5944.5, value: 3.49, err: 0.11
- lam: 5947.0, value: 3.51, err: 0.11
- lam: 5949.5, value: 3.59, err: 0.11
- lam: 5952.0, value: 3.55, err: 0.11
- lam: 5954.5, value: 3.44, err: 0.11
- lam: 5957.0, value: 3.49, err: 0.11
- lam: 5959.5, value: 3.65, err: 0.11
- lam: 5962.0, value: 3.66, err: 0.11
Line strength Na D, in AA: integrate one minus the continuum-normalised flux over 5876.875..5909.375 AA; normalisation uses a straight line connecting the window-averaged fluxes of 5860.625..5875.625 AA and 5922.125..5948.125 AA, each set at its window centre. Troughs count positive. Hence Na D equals 4.64 AA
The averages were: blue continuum 3.6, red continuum 3.53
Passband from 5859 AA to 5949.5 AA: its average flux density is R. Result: 3.39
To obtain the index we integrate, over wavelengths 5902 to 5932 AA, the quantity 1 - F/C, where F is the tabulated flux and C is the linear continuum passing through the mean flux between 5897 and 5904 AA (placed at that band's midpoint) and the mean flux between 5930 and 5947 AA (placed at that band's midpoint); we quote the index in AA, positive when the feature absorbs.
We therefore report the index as -3.1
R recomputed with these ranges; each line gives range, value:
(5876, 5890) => 3.25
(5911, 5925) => 3.59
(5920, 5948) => 3.54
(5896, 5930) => 3.42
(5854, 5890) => 3.46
